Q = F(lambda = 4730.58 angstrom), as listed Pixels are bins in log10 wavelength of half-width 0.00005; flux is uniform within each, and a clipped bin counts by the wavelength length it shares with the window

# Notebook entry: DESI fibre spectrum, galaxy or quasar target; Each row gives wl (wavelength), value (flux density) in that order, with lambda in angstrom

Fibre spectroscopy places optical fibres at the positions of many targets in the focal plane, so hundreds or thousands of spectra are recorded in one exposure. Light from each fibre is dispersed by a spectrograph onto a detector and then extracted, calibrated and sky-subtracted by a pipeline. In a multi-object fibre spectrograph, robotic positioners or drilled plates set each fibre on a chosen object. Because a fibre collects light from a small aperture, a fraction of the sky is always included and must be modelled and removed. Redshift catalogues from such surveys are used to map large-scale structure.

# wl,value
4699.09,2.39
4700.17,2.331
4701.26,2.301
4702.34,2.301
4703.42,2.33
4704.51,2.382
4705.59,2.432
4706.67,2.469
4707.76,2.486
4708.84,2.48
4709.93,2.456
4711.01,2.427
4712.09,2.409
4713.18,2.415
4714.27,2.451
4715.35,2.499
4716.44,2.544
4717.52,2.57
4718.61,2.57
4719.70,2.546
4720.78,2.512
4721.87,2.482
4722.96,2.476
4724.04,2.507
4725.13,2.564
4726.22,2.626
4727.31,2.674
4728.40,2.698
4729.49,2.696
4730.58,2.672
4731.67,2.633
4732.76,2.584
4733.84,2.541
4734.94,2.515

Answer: 2.672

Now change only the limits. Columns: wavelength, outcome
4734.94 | 2.515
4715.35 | 2.499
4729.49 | 2.696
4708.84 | 2.48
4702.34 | 2.301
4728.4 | 2.698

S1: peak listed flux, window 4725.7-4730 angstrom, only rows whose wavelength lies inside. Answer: 2.698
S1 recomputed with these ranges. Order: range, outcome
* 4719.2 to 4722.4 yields 2.546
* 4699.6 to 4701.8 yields 2.331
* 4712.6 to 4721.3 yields 2.57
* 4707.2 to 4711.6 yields 2.486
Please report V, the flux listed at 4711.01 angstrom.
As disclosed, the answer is 2.427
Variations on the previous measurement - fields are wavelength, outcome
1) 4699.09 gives 2.39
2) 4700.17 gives 2.331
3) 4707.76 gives 2.486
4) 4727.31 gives 2.674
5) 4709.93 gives 2.456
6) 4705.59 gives 2.432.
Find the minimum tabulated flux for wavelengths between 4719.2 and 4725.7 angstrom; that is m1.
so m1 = 2.476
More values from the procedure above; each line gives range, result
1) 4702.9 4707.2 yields 2.33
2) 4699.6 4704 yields 2.301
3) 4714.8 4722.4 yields 2.482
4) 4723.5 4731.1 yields 2.507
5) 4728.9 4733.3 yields 2.584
